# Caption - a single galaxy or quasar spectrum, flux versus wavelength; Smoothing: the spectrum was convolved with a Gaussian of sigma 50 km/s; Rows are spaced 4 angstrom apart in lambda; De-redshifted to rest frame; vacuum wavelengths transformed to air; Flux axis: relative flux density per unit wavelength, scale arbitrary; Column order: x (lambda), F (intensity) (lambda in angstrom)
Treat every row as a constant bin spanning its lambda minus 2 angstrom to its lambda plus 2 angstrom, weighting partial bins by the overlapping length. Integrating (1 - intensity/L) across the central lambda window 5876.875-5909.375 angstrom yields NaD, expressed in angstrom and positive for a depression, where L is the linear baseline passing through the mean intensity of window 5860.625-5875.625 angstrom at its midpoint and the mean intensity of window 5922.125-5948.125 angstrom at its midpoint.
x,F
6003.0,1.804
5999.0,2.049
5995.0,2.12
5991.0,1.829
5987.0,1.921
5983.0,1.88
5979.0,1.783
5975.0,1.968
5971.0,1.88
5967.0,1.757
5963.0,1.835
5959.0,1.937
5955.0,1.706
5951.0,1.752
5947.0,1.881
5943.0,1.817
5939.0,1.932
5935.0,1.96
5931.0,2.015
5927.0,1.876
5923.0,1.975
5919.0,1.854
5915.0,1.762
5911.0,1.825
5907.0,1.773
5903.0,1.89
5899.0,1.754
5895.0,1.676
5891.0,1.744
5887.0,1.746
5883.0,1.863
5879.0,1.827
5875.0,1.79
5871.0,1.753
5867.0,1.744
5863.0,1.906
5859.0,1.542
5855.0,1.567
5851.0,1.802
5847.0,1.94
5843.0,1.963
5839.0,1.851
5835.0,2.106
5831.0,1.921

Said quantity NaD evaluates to 1.0 angstrom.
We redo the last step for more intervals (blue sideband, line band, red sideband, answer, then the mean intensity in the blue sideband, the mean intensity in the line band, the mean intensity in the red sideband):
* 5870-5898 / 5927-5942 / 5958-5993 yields -1.0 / 1.77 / 1.95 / 1.86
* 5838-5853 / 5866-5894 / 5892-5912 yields 0.7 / 1.89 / 1.78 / 1.78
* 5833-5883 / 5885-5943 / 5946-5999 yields 0.1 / 1.82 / 1.84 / 1.87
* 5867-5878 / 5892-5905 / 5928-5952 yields 0.4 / 1.77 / 1.77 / 1.9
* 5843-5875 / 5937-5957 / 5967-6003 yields 0.5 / 1.77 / 1.82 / 1.91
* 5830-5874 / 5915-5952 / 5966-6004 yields -0.4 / 1.82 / 1.89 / 1.91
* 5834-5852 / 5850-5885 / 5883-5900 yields 1.5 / 1.93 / 1.75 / 1.74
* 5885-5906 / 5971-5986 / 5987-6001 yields 0.6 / 1.76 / 1.88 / 1.99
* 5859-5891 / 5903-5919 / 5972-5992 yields 0.1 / 1.78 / 1.81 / 1.88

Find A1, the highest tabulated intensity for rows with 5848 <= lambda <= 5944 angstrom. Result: 2.015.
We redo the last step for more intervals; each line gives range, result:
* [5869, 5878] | 1.79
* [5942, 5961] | 1.937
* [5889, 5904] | 1.89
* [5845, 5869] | 1.94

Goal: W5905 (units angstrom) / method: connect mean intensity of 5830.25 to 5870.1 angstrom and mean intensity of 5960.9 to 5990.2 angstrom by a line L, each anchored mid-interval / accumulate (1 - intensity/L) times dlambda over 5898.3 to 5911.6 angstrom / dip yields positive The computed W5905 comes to 0.2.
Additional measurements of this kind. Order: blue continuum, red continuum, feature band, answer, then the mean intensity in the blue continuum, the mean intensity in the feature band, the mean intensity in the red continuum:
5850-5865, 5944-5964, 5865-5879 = -0.4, 1.7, 1.77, 1.82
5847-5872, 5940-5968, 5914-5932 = -1.1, 1.74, 1.9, 1.82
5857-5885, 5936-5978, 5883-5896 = 0.3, 1.78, 1.75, 1.85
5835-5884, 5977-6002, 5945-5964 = 0.7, 1.81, 1.82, 1.93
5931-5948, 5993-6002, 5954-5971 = 1.3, 1.91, 1.82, 2.05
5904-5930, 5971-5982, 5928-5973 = 0.1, 1.85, 1.86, 1.88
